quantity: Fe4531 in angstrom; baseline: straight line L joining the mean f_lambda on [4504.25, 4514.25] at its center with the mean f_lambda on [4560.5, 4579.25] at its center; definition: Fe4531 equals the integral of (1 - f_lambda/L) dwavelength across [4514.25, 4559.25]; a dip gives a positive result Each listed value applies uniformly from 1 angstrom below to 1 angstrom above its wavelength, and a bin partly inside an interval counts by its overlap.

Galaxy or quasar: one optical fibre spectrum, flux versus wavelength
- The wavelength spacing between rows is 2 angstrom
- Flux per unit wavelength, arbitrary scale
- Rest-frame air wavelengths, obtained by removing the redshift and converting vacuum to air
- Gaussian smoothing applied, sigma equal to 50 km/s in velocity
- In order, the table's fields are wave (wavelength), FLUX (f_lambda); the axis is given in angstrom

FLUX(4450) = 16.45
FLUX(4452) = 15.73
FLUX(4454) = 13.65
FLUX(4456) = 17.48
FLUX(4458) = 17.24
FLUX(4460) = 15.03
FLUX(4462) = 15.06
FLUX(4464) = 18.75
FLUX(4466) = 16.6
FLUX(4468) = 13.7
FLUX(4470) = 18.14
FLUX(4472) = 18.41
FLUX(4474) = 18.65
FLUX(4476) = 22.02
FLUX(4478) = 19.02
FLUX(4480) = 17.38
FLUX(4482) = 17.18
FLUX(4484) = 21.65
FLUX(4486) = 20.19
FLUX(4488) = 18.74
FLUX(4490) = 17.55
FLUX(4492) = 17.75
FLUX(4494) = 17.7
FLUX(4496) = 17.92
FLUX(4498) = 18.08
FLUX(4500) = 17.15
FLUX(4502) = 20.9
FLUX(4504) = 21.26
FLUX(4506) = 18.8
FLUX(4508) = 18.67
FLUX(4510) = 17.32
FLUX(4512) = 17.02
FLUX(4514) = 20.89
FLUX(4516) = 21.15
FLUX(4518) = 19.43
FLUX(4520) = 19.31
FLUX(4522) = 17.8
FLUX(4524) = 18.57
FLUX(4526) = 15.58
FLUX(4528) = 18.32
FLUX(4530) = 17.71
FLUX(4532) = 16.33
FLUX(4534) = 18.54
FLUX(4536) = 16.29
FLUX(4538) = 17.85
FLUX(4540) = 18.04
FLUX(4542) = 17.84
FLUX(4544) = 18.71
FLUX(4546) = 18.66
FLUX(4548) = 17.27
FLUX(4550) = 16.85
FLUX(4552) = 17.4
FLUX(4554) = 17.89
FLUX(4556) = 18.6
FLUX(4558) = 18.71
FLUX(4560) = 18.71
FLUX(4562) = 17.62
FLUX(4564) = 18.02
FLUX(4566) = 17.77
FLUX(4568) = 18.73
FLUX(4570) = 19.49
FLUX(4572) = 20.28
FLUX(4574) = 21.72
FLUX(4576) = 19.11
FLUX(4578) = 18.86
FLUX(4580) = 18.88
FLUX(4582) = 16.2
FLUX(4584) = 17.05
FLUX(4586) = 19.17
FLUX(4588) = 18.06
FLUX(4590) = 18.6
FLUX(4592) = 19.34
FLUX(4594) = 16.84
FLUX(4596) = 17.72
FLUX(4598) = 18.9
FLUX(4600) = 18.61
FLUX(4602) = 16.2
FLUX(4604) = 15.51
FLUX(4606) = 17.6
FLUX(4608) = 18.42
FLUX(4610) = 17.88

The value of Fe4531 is 1.7 angstrom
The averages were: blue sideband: 18.6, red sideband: 19.1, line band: 18.1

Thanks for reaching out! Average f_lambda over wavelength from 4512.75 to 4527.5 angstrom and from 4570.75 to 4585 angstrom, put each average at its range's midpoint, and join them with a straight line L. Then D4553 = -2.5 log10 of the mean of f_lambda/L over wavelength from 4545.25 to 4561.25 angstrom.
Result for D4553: 0.05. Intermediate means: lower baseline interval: 18.9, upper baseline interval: 18.9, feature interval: 18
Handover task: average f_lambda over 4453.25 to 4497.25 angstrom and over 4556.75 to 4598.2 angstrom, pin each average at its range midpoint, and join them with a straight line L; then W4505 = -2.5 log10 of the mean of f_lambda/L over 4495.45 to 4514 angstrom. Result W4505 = -0.04 mag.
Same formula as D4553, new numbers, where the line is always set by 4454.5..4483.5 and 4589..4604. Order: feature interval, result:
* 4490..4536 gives -0.047 mag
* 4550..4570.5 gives -0.027 mag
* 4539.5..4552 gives -0.008 mag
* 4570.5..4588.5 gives -0.062 mag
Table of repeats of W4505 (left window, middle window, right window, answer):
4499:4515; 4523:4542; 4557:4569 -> 0.07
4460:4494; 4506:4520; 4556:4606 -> -0.05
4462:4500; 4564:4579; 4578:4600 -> -0.07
